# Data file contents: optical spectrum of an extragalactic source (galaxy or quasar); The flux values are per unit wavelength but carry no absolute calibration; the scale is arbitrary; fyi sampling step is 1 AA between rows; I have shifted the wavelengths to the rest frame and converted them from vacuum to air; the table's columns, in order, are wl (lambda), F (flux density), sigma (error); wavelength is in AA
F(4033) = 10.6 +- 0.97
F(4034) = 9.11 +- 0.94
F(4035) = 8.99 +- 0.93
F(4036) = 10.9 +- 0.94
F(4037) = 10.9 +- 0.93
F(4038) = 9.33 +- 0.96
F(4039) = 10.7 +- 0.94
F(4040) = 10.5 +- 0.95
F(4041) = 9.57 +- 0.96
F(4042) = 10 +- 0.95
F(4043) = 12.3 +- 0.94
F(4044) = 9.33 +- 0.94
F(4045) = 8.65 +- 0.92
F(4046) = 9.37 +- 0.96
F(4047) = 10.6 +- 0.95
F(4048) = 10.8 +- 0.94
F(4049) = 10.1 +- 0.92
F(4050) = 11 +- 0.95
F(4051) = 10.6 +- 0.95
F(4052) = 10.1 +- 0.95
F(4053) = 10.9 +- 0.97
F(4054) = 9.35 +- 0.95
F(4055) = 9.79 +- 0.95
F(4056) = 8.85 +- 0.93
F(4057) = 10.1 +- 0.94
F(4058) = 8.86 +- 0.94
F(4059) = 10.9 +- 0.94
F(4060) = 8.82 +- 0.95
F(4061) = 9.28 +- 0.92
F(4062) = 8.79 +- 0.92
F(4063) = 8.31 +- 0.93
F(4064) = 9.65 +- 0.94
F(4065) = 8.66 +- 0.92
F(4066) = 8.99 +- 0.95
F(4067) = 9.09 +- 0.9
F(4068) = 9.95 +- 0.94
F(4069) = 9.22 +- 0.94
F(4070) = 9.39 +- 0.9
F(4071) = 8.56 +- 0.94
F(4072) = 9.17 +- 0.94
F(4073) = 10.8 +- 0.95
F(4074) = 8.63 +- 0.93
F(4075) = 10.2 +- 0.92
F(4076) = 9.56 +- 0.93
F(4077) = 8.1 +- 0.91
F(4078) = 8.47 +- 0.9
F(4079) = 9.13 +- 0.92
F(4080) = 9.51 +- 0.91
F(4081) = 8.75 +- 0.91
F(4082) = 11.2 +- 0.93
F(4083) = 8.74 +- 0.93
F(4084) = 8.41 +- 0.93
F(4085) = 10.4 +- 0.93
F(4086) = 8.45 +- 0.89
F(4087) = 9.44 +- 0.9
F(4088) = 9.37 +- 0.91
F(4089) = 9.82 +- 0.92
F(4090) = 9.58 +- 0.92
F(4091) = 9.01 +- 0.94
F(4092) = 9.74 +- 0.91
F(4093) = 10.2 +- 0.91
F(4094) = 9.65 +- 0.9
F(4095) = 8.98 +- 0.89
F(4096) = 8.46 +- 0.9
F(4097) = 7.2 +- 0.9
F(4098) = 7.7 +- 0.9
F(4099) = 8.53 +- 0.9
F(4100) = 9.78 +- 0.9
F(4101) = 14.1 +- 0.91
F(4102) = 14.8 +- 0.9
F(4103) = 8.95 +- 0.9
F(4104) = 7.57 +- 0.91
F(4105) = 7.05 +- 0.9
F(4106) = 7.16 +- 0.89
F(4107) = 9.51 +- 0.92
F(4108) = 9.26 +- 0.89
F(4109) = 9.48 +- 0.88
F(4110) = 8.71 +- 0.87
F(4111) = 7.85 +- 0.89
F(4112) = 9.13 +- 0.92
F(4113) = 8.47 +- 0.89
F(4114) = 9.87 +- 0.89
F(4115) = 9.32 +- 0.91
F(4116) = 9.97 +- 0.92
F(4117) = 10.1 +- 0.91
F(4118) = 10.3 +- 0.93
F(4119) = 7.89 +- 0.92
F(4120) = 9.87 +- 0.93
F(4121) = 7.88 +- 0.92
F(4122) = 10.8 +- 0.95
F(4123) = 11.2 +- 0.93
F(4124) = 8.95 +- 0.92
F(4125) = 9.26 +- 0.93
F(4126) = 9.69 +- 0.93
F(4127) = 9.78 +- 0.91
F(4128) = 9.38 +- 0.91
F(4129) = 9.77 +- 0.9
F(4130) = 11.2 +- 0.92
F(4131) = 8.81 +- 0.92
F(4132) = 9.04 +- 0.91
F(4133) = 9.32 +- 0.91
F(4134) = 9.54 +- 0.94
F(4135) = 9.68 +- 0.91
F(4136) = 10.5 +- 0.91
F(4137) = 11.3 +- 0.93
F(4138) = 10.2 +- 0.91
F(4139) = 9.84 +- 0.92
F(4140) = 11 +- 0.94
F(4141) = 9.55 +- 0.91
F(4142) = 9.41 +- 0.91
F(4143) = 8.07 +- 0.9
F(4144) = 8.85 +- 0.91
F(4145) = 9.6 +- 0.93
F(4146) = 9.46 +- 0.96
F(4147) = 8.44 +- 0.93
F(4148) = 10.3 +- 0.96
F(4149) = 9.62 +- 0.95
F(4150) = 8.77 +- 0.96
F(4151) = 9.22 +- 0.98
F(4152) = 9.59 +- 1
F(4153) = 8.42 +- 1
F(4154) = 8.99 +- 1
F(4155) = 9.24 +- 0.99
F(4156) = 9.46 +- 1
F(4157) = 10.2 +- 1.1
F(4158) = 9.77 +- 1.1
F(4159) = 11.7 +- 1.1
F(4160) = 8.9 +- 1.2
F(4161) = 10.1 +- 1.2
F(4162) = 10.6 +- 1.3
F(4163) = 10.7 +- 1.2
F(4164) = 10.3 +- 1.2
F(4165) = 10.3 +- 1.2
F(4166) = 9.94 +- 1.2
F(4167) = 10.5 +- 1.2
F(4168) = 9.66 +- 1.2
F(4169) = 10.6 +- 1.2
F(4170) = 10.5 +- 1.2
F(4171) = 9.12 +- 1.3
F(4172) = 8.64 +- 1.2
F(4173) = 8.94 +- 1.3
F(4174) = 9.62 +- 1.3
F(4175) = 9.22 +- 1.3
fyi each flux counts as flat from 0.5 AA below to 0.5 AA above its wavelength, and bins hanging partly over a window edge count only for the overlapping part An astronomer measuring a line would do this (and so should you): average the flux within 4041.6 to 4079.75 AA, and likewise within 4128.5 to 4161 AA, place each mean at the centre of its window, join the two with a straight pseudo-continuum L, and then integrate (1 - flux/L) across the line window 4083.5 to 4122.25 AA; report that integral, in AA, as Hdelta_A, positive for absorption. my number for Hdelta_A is 1.3 AA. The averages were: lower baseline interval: 9.59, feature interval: 9.29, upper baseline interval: 9.62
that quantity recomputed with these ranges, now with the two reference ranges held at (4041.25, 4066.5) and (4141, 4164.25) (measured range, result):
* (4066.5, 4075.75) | 0.3 AA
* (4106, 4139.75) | 0.2 AA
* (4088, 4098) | 0.6 AA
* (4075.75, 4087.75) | 0.6 AA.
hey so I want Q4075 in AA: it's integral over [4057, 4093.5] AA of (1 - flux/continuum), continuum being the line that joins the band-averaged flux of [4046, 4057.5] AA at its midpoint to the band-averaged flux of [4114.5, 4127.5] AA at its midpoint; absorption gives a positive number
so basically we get 2.4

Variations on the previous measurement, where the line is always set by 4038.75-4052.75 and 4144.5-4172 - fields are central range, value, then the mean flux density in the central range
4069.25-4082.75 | 1.1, 9.33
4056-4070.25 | 1.3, 9.27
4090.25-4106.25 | 1.1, 9.34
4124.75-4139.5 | 0.1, 9.83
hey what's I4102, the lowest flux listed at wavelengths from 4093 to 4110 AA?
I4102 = 7.05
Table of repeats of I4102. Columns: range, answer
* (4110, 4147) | 7.85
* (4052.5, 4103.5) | 7.2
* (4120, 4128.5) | 7.88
